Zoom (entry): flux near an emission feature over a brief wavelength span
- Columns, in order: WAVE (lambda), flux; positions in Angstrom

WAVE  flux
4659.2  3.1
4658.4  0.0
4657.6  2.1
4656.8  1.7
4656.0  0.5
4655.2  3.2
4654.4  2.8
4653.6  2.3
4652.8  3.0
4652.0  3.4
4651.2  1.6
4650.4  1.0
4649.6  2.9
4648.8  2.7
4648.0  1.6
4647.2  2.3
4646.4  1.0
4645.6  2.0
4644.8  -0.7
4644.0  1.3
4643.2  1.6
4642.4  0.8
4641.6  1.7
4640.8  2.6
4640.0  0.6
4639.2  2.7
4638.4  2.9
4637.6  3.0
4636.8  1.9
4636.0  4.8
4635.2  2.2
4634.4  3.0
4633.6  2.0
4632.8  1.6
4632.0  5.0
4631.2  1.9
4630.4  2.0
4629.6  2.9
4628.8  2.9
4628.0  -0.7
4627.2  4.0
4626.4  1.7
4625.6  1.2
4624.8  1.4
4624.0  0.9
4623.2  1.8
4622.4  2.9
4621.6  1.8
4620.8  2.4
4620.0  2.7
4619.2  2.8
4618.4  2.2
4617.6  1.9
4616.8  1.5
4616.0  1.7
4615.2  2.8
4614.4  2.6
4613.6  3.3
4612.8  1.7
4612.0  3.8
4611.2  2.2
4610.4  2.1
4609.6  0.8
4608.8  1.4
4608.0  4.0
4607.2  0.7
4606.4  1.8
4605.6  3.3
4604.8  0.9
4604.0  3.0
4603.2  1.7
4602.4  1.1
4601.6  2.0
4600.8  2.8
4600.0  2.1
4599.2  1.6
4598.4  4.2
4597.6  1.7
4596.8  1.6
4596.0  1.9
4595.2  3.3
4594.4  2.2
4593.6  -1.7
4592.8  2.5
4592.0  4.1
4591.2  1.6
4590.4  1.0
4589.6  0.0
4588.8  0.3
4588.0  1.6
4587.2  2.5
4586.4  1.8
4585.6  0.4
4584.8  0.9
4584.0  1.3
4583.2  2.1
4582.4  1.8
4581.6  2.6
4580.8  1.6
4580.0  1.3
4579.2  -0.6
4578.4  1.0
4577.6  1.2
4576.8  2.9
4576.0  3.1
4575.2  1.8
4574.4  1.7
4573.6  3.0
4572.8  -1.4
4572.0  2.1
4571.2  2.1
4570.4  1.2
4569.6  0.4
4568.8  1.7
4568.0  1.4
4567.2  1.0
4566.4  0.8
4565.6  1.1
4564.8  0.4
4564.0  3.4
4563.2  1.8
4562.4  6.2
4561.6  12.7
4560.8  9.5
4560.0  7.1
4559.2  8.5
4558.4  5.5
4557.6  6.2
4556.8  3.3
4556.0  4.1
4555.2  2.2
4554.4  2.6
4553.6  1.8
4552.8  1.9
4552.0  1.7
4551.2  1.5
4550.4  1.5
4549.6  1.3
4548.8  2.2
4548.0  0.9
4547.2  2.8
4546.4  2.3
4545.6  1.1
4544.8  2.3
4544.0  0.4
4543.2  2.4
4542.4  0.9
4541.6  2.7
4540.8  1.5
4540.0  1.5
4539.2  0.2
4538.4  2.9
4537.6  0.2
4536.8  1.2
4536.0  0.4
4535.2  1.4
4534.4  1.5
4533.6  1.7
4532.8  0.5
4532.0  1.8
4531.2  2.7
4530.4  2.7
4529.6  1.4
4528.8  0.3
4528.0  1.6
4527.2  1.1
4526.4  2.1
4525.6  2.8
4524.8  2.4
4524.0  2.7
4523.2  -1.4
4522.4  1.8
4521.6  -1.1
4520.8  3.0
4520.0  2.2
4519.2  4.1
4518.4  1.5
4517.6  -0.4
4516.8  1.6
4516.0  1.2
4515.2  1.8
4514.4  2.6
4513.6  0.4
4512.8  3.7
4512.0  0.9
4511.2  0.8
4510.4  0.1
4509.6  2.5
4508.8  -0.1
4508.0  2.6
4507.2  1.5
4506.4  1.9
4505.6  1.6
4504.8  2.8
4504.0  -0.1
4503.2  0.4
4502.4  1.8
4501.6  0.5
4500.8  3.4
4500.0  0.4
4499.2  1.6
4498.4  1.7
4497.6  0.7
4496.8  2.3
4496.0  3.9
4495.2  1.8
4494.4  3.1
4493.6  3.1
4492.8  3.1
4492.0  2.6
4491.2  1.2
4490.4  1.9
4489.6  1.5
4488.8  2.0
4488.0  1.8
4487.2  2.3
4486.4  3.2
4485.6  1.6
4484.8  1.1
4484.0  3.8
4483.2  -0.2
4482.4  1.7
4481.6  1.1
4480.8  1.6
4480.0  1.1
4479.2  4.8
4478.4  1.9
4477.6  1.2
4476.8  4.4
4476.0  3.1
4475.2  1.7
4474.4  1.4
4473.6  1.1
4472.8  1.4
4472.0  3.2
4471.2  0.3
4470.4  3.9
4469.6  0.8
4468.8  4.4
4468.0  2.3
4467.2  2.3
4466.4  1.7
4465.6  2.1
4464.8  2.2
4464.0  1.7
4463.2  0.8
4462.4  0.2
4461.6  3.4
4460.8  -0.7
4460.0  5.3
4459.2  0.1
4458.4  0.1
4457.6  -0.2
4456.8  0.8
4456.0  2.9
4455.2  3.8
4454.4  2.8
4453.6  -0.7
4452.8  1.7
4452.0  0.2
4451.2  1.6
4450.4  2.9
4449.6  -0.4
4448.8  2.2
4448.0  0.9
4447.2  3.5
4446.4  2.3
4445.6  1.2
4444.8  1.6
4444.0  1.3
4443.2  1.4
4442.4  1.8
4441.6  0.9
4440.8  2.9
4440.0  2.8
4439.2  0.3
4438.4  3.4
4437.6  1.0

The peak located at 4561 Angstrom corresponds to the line [O II]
